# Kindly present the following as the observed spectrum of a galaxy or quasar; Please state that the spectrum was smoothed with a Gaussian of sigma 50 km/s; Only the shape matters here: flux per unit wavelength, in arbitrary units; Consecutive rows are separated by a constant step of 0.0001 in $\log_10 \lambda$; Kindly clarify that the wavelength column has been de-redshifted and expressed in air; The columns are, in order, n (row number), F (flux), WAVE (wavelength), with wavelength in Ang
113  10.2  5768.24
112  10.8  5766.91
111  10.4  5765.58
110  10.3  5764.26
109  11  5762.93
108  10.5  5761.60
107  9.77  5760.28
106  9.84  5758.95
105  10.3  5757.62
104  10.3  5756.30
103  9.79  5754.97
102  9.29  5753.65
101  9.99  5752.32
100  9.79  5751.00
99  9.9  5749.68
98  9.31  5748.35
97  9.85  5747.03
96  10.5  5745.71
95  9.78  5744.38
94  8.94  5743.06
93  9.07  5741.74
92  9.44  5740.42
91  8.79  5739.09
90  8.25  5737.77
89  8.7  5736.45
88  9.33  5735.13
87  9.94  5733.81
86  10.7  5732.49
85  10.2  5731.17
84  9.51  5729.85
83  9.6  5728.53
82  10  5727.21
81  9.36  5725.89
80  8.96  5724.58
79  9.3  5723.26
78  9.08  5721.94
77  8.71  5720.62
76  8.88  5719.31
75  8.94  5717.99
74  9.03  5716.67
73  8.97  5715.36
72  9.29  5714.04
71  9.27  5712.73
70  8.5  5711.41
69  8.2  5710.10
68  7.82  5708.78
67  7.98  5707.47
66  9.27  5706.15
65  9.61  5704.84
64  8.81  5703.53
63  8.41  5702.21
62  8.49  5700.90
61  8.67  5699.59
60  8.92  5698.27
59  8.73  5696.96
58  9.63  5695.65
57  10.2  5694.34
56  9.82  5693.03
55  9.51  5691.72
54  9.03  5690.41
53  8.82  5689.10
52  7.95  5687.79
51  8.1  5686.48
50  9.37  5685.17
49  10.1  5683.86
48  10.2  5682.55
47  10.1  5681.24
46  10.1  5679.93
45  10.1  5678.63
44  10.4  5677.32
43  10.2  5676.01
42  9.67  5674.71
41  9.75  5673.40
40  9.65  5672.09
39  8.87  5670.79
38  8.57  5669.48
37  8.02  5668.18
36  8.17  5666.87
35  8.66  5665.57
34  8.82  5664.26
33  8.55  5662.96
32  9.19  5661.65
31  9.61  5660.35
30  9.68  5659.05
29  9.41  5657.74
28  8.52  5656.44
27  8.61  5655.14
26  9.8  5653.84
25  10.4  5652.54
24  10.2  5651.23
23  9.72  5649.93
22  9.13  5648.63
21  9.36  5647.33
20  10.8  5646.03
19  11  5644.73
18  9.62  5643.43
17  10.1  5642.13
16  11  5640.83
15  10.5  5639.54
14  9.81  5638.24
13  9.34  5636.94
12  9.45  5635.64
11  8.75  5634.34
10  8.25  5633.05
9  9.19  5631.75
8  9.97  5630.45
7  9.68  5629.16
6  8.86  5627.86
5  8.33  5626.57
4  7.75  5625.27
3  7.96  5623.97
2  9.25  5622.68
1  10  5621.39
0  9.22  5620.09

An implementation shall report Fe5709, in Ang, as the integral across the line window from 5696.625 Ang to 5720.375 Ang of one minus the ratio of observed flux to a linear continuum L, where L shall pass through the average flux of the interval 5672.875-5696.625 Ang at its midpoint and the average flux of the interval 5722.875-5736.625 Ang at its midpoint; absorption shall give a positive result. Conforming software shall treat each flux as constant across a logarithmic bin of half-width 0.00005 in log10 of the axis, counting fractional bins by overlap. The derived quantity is 2.1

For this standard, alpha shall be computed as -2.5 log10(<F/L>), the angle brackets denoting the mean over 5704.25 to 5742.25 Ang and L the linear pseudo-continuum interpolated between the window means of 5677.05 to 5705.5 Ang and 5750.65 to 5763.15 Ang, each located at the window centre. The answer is 0.06 mag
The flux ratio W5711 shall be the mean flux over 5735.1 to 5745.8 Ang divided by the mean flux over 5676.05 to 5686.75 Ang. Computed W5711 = 0.92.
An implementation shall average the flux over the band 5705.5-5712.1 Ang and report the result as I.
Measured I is 8.35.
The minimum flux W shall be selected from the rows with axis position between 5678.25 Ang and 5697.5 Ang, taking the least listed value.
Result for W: 7.95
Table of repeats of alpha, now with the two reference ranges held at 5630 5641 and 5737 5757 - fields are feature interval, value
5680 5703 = 0.04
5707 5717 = 0.11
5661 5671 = 0.11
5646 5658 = 0.00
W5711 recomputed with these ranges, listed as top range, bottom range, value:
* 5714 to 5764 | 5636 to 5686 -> 1.00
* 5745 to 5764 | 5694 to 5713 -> 1.14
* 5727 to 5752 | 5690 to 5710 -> 1.07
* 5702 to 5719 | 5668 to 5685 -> 0.90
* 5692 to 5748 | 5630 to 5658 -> 0.95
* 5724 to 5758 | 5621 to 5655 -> 1.01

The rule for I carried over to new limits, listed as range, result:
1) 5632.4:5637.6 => 8.95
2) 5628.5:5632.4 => 9.61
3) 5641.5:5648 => 10.2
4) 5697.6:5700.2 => 8.78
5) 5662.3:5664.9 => 8.68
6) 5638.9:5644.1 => 10.3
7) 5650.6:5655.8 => 9.74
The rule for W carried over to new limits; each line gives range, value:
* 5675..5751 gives 7.82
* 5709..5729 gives 8.2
